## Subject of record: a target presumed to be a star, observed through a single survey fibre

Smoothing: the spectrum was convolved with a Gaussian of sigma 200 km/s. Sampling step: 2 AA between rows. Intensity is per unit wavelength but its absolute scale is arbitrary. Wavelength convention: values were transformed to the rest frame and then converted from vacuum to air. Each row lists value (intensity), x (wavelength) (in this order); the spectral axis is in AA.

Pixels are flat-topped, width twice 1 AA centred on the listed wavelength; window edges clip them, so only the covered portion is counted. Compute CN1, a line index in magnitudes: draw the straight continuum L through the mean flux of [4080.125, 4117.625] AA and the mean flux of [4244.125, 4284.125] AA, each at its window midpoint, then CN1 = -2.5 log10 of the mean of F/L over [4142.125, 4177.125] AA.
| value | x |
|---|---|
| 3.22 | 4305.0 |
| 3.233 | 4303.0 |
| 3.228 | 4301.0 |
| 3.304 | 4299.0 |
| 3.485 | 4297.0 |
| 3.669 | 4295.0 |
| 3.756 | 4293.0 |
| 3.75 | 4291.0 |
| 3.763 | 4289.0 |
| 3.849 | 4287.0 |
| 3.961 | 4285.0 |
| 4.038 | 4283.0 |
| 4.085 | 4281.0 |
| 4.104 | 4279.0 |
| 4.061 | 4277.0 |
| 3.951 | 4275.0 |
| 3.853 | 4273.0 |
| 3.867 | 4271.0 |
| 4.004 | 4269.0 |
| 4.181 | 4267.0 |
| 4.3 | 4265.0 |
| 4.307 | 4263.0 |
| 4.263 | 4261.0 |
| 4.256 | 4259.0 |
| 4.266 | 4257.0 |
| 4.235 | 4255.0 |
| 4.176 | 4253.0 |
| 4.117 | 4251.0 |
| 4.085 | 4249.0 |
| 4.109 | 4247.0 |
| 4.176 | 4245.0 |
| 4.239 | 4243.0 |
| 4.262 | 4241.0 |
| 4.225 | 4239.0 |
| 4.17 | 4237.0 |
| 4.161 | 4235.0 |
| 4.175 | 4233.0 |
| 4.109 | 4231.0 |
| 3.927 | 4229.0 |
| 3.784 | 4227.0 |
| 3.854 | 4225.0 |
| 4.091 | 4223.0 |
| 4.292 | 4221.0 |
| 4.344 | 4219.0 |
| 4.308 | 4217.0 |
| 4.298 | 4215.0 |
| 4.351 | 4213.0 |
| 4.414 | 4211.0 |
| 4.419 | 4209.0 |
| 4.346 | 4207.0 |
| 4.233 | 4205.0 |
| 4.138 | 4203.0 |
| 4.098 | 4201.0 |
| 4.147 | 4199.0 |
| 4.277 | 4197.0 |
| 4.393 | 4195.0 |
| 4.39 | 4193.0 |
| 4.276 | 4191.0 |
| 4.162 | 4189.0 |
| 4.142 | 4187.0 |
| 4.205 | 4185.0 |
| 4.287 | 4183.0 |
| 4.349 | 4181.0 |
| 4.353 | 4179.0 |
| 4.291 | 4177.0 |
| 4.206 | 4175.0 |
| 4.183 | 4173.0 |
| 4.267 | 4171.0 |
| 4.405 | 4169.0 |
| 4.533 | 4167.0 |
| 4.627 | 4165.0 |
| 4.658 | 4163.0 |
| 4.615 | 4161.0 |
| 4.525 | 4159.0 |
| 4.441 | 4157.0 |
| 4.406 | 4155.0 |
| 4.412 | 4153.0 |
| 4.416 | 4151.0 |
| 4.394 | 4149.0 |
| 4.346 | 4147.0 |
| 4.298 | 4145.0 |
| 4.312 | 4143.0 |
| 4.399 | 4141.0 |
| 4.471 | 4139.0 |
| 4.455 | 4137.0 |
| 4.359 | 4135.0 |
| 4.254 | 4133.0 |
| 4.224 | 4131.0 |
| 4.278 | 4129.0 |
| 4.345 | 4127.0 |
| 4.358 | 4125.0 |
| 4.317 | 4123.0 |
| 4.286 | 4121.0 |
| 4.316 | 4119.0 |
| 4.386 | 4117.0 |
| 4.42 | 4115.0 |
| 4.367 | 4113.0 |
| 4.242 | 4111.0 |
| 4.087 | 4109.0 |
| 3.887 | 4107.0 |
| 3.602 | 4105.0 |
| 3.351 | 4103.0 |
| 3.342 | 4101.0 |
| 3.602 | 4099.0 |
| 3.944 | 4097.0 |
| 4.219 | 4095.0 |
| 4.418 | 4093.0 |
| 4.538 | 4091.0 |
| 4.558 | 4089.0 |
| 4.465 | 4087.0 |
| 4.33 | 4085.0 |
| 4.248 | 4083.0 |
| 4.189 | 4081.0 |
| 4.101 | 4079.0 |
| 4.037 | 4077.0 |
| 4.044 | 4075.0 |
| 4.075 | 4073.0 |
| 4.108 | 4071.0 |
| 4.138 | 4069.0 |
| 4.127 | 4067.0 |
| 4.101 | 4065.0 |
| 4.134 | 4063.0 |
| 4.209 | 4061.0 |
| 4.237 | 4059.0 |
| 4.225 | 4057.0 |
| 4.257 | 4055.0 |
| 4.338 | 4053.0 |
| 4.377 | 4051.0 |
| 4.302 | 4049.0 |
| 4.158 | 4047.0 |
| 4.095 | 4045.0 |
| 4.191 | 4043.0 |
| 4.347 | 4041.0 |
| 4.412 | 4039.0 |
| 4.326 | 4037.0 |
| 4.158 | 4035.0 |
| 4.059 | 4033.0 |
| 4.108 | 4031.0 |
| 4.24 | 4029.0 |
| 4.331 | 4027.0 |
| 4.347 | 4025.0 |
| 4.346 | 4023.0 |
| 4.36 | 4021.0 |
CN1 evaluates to -0.08 mag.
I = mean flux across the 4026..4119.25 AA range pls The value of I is 4.16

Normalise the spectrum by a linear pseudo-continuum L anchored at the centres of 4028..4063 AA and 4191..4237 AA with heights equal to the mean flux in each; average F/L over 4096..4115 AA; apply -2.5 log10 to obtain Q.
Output 0.10 mag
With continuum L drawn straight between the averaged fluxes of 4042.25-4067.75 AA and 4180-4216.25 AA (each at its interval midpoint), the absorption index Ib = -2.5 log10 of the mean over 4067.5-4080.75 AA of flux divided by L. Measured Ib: 0.03 mag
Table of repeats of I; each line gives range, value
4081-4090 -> 4.38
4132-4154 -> 4.37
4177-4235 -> 4.22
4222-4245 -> 4.09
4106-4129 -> 4.27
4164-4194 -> 4.31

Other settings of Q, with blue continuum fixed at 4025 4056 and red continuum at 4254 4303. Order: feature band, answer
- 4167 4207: -0.06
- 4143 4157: -0.07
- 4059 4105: 0.03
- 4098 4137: 0.01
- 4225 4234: 0.00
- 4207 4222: -0.09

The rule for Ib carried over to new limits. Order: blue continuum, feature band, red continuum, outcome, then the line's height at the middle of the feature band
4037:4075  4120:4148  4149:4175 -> 0.012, 4.38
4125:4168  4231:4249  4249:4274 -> 0.005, 4.2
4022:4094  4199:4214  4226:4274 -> -0.030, 4.16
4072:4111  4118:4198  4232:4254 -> -0.063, 4.11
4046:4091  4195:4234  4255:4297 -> -0.032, 4.07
